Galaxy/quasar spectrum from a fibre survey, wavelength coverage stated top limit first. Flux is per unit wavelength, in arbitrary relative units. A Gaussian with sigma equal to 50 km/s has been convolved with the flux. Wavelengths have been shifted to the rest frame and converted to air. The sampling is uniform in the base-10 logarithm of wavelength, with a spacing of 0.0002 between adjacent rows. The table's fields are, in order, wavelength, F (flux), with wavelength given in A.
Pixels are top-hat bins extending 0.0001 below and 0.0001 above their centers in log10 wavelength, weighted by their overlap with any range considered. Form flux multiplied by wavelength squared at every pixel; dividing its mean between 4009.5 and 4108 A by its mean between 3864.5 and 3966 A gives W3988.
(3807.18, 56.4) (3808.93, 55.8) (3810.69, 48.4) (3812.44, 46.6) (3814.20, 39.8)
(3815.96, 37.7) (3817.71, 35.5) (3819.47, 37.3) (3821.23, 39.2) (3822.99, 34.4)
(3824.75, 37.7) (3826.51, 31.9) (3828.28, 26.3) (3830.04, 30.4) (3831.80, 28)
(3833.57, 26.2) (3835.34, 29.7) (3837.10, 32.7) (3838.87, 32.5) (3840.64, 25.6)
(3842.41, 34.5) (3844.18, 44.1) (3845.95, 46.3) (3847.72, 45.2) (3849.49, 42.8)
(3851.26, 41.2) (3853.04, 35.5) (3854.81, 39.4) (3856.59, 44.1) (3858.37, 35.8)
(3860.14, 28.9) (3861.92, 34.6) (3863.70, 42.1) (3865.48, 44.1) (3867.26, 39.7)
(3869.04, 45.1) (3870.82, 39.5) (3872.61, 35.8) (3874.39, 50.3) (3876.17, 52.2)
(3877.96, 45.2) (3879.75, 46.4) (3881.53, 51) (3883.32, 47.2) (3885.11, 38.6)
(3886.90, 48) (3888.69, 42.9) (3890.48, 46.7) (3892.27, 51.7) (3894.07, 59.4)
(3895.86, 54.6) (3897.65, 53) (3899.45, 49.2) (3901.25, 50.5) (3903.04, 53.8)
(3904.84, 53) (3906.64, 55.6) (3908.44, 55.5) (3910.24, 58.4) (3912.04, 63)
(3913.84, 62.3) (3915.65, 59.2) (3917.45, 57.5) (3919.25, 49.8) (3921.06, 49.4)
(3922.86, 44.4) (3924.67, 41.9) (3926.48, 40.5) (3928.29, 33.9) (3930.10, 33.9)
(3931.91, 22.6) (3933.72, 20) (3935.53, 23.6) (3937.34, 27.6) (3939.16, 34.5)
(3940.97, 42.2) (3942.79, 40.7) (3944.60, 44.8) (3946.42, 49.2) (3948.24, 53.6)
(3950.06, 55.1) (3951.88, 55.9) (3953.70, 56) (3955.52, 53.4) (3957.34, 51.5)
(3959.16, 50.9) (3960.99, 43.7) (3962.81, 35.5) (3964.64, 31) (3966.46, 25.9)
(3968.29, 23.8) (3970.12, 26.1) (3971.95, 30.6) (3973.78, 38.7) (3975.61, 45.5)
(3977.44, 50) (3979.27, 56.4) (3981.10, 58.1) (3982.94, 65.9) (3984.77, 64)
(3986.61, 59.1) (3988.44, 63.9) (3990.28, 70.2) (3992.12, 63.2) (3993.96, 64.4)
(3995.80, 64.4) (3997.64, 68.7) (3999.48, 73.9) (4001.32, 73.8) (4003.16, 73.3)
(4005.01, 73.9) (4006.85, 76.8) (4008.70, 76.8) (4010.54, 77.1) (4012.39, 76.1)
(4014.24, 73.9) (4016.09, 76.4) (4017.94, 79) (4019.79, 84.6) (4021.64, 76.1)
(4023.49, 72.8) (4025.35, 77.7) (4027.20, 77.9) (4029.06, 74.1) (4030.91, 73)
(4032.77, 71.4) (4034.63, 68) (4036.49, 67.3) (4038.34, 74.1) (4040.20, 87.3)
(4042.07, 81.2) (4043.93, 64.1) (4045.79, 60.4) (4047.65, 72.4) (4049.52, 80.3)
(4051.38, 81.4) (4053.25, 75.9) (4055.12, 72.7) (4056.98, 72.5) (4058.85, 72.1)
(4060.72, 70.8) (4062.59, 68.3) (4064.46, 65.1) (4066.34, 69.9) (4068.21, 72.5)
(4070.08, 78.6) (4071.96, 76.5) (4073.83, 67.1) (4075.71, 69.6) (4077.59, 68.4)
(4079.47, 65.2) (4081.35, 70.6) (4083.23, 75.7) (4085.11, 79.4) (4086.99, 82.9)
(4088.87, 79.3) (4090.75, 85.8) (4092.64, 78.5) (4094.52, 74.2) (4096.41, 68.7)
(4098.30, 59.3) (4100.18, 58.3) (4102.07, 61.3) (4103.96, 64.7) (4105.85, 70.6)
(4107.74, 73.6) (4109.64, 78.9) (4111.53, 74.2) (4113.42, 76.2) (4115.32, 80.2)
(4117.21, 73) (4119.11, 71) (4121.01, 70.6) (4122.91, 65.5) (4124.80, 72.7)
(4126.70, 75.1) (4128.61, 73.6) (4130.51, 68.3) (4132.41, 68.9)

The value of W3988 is 1.7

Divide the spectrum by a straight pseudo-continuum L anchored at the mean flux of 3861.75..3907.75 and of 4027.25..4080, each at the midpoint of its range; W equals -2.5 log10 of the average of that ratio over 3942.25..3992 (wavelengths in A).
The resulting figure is 0.23 mag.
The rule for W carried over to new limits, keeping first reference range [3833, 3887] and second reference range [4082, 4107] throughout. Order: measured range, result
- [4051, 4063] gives -0.10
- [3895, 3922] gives -0.18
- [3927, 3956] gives 0.27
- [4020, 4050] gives -0.15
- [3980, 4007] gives -0.15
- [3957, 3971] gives 0.46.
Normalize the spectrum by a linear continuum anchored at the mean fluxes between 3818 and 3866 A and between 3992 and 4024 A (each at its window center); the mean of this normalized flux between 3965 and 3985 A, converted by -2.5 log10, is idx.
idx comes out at 0.48 mag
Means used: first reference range 35.9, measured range 43.1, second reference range 73.9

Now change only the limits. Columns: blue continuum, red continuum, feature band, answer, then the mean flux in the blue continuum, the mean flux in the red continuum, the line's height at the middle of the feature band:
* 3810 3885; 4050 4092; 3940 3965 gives 0.16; 38.8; 73.8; 55.2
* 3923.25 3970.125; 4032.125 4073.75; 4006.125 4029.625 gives -0.24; 39.5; 72.8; 61.8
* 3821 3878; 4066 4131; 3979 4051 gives -0.18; 37.5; 72.3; 60.7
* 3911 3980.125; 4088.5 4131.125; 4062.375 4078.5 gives -0.09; 42.8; 71.8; 64.9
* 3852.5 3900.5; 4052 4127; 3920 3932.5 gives 0.30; 44.6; 72.2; 51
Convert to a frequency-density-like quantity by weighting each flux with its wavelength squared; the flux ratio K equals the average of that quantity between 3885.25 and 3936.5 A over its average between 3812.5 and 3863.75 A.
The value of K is 1.4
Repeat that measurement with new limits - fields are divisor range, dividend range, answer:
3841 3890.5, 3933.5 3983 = 1.06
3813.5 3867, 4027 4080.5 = 2.23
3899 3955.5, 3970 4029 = 1.49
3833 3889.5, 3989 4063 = 1.98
